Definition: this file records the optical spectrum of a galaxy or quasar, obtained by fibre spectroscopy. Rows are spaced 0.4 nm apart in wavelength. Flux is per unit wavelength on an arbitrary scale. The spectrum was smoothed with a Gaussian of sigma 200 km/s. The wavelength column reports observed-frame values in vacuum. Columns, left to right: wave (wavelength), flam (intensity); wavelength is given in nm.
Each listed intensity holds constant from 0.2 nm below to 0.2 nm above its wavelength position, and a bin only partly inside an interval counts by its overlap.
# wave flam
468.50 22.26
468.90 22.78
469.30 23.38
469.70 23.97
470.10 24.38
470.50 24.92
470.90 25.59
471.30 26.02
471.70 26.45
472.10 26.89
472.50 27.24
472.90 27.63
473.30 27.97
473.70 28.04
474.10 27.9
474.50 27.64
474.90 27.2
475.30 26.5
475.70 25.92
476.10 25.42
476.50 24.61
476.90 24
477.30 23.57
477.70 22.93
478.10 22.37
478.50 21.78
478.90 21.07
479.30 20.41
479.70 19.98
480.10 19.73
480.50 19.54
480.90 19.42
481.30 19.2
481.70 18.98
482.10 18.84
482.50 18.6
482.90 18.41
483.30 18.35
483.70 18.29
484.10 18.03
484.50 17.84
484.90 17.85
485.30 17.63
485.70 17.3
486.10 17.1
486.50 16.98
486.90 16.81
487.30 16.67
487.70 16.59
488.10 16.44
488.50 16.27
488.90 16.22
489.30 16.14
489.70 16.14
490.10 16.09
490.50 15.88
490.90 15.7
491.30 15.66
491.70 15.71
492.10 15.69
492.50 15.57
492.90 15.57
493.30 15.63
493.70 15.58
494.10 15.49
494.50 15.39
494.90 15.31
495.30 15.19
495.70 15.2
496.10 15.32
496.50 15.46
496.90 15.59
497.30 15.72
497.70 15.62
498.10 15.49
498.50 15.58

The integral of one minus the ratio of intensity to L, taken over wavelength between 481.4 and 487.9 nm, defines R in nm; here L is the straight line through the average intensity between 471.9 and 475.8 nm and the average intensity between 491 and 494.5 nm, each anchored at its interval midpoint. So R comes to 0.89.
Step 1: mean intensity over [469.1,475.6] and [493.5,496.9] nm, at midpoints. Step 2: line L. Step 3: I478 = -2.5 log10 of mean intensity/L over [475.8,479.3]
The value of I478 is 0.034 mag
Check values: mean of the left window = 26.4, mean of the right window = 15.4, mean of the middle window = 23.1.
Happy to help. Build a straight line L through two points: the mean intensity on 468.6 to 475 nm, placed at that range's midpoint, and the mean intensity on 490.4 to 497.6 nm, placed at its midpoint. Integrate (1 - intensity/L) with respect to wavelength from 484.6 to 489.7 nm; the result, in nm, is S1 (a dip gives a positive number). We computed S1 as 0.53 nm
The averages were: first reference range 26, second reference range 15.5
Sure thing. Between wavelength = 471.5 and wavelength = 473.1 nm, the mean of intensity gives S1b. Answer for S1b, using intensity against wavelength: 27.1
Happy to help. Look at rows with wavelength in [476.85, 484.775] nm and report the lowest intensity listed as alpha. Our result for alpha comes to 17.84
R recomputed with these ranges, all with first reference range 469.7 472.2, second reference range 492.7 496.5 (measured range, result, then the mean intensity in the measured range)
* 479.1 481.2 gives 0.18 nm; 19.8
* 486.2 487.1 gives 0.09 nm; 16.9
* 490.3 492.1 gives 0.12 nm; 15.7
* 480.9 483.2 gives 0.21 nm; 18.8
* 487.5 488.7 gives 0.12 nm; 16.4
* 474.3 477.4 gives -0.30 nm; 25.7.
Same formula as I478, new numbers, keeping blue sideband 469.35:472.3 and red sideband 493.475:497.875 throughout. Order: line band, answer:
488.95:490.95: 0.109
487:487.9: 0.128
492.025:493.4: 0.069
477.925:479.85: 0.051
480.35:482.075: 0.106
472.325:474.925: -0.145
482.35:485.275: 0.114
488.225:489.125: 0.125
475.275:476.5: -0.103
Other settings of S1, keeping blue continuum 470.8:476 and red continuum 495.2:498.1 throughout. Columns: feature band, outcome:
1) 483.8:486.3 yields 0.420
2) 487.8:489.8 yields 0.319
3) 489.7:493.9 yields 0.499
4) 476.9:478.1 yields 0.083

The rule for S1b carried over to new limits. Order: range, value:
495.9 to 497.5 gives 15.5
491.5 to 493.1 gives 15.6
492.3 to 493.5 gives 15.6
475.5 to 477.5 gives 24.7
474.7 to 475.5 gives 26.8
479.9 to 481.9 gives 19.4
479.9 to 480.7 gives 19.6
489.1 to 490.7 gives 16.1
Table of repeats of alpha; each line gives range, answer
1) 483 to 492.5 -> 15.57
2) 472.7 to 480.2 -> 19.73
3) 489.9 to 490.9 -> 15.7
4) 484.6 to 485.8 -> 17.3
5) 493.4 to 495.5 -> 15.19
